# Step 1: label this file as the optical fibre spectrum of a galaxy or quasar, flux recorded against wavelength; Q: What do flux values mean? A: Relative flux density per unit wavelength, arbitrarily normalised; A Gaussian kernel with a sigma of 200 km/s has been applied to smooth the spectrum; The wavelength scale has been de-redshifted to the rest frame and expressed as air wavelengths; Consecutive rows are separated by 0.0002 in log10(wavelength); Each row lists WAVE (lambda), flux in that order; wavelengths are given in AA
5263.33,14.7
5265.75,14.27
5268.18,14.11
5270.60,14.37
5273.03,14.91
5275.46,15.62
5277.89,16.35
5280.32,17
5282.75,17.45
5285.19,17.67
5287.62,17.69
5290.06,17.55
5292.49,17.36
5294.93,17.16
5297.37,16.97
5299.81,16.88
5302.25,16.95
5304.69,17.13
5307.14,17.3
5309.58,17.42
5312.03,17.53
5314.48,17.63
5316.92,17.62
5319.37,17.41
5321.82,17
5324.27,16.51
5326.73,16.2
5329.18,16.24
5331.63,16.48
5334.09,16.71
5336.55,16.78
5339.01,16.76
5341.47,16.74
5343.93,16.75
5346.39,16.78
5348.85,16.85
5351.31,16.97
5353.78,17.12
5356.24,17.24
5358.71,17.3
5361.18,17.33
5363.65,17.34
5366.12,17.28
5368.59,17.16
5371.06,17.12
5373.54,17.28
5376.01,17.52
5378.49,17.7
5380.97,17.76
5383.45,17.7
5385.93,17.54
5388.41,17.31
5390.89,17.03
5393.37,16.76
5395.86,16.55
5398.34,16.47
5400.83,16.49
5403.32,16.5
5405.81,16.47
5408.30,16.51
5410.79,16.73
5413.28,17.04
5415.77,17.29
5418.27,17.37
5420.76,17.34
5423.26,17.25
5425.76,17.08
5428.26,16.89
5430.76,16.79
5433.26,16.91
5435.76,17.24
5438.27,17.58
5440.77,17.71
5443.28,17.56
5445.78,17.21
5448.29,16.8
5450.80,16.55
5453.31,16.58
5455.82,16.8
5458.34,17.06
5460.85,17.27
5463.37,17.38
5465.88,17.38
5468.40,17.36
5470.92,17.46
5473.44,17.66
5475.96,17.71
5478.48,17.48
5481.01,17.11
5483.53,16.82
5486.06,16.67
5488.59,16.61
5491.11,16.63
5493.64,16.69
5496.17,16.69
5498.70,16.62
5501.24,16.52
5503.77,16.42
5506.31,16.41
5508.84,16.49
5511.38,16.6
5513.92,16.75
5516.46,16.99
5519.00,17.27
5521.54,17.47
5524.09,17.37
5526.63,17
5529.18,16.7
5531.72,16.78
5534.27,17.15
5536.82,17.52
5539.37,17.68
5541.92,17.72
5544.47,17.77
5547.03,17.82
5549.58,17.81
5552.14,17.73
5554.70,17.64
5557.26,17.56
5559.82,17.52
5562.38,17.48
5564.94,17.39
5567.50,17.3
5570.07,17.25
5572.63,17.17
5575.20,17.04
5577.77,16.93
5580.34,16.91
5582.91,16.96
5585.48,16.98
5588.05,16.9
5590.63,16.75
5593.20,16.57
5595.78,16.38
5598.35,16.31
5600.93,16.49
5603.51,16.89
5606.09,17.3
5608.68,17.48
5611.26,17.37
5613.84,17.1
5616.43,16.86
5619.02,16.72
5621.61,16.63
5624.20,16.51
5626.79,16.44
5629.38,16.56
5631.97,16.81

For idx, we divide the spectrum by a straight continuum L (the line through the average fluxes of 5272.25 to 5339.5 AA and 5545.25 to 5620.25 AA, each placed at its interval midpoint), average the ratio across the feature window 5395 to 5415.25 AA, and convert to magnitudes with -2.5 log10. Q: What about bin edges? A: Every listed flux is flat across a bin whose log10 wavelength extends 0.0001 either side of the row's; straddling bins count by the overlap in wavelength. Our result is 0.03 mag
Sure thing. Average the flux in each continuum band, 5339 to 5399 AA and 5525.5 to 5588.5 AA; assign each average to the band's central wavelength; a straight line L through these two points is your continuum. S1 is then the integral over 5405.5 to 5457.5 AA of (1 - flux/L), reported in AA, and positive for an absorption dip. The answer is 0.5 AA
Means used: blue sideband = 17.2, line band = 17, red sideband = 17.3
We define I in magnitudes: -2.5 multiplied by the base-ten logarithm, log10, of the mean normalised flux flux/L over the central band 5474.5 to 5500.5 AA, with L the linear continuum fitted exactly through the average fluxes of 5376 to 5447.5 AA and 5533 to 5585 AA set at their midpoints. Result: 0.02 mag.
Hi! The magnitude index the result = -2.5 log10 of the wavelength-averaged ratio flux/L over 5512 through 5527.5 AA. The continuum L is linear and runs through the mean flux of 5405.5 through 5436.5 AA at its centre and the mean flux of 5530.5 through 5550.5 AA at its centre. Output 0.02 mag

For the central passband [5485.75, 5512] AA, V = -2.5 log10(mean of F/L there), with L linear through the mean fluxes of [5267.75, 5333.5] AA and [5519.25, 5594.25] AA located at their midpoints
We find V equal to 0.04 mag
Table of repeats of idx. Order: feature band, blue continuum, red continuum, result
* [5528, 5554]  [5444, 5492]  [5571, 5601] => -0.04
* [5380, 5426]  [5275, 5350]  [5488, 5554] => 0.00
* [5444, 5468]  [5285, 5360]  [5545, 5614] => 0.00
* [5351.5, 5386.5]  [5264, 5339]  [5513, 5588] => -0.03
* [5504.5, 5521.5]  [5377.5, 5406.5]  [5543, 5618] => 0.02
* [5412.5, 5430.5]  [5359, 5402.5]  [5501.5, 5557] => 0.00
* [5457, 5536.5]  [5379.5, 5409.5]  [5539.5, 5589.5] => 0.01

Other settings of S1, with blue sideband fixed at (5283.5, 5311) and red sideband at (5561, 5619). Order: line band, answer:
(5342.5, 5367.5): 0.19 AA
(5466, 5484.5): -0.30 AA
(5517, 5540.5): -0.22 AA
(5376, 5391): -0.30 AA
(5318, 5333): 0.52 AA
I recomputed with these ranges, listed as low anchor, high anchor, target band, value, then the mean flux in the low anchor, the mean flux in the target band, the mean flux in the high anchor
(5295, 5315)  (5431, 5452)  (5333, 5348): 0.03 mag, 17.2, 16.8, 17.2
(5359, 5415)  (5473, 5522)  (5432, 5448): -0.02 mag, 17.1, 17.3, 16.9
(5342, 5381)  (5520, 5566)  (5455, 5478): 0.00 mag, 17.2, 17.4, 17.4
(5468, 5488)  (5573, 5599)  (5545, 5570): -0.04 mag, 17.3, 17.6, 16.8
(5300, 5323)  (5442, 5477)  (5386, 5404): 0.03 mag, 17.3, 16.8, 17.2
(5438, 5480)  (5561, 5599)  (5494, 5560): 0.00 mag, 17.3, 17.1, 17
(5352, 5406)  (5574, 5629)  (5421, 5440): 0.00 mag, 17.1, 17.1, 16.8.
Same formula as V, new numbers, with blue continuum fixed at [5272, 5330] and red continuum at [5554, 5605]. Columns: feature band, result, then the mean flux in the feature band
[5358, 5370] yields -0.02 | 17.3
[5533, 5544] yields -0.03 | 17.5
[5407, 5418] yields 0.00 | 16.9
